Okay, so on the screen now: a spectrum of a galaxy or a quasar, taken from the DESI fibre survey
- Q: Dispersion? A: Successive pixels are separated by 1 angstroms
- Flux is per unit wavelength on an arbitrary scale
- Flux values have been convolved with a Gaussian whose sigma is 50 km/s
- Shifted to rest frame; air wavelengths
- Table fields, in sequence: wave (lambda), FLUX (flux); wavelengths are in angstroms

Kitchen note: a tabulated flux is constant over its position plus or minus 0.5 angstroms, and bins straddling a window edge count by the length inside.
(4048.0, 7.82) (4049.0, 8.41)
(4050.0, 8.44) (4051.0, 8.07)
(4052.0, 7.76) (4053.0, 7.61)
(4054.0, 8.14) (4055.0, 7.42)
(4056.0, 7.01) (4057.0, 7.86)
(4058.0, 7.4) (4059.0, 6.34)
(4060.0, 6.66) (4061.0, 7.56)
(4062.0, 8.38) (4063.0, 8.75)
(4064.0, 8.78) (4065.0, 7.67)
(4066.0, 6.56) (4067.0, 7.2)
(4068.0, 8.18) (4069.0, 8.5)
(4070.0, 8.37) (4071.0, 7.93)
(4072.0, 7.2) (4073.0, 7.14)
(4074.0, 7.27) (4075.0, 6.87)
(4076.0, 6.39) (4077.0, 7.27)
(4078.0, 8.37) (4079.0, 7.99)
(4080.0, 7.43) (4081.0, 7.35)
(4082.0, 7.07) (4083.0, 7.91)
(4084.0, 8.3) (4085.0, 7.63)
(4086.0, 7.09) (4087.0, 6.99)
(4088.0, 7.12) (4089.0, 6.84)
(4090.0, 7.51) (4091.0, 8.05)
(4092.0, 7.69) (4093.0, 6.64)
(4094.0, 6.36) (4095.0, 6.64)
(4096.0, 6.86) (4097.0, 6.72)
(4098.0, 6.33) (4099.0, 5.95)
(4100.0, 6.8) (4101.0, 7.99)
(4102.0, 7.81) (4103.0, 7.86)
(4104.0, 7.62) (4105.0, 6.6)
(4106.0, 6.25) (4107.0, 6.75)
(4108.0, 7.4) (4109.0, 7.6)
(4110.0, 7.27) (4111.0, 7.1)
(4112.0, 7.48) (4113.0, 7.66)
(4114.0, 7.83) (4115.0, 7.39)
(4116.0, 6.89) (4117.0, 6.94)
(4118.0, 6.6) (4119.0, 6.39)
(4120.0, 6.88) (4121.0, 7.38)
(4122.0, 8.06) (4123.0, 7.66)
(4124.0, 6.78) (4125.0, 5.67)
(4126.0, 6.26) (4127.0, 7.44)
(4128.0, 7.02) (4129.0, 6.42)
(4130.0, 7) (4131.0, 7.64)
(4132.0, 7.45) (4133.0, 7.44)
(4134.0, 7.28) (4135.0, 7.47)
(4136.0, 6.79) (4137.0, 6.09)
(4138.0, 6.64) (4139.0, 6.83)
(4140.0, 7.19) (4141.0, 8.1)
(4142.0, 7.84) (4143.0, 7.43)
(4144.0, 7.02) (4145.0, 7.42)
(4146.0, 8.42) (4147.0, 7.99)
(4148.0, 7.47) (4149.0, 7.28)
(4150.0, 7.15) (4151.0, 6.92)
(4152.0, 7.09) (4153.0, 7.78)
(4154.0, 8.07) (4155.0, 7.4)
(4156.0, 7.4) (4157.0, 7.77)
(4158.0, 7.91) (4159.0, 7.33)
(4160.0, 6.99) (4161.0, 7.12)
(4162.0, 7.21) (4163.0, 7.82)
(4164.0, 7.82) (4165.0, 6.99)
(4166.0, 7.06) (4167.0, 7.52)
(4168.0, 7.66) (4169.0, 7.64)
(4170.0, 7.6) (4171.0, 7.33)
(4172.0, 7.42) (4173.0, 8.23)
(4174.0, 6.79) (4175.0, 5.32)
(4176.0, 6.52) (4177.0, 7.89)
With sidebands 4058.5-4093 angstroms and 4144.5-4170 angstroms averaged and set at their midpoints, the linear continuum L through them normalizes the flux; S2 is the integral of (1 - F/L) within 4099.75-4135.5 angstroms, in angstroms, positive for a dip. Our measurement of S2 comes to 1.6 angstroms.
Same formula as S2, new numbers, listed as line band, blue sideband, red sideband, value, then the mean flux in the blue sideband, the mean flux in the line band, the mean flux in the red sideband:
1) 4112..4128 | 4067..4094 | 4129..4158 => 0.7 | 7.48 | 7.07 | 7.36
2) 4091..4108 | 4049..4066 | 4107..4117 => 1.0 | 7.73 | 6.98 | 7.35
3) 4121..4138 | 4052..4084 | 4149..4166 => 1.0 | 7.58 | 7.03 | 7.41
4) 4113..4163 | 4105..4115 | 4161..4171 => 0.7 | 7.23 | 7.25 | 7.45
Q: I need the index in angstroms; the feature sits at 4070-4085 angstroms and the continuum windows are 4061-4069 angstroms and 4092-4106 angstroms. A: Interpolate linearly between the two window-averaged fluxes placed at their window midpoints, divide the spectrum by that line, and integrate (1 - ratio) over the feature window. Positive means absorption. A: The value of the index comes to 0.14 angstroms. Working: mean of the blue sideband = 7.94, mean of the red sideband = 6.94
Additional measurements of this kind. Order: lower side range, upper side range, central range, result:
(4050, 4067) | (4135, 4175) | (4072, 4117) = 1.9 angstroms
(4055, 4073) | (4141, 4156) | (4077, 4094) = 0.4 angstroms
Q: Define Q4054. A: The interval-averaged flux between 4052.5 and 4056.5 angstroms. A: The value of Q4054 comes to 7.54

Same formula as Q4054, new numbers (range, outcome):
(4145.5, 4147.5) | 8.21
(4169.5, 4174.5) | 7.47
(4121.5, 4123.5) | 7.86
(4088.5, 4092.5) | 7.52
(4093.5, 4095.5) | 6.5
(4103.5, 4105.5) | 7.11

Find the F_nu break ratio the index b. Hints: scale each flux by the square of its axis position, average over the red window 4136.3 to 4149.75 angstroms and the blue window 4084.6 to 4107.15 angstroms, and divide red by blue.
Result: 1.07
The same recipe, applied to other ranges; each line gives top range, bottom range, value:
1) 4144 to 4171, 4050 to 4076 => 1.03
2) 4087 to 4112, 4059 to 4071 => 0.92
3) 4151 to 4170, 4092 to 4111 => 1.10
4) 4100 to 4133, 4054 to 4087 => 0.97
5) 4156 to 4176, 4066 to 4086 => 1.01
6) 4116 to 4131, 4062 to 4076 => 0.92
